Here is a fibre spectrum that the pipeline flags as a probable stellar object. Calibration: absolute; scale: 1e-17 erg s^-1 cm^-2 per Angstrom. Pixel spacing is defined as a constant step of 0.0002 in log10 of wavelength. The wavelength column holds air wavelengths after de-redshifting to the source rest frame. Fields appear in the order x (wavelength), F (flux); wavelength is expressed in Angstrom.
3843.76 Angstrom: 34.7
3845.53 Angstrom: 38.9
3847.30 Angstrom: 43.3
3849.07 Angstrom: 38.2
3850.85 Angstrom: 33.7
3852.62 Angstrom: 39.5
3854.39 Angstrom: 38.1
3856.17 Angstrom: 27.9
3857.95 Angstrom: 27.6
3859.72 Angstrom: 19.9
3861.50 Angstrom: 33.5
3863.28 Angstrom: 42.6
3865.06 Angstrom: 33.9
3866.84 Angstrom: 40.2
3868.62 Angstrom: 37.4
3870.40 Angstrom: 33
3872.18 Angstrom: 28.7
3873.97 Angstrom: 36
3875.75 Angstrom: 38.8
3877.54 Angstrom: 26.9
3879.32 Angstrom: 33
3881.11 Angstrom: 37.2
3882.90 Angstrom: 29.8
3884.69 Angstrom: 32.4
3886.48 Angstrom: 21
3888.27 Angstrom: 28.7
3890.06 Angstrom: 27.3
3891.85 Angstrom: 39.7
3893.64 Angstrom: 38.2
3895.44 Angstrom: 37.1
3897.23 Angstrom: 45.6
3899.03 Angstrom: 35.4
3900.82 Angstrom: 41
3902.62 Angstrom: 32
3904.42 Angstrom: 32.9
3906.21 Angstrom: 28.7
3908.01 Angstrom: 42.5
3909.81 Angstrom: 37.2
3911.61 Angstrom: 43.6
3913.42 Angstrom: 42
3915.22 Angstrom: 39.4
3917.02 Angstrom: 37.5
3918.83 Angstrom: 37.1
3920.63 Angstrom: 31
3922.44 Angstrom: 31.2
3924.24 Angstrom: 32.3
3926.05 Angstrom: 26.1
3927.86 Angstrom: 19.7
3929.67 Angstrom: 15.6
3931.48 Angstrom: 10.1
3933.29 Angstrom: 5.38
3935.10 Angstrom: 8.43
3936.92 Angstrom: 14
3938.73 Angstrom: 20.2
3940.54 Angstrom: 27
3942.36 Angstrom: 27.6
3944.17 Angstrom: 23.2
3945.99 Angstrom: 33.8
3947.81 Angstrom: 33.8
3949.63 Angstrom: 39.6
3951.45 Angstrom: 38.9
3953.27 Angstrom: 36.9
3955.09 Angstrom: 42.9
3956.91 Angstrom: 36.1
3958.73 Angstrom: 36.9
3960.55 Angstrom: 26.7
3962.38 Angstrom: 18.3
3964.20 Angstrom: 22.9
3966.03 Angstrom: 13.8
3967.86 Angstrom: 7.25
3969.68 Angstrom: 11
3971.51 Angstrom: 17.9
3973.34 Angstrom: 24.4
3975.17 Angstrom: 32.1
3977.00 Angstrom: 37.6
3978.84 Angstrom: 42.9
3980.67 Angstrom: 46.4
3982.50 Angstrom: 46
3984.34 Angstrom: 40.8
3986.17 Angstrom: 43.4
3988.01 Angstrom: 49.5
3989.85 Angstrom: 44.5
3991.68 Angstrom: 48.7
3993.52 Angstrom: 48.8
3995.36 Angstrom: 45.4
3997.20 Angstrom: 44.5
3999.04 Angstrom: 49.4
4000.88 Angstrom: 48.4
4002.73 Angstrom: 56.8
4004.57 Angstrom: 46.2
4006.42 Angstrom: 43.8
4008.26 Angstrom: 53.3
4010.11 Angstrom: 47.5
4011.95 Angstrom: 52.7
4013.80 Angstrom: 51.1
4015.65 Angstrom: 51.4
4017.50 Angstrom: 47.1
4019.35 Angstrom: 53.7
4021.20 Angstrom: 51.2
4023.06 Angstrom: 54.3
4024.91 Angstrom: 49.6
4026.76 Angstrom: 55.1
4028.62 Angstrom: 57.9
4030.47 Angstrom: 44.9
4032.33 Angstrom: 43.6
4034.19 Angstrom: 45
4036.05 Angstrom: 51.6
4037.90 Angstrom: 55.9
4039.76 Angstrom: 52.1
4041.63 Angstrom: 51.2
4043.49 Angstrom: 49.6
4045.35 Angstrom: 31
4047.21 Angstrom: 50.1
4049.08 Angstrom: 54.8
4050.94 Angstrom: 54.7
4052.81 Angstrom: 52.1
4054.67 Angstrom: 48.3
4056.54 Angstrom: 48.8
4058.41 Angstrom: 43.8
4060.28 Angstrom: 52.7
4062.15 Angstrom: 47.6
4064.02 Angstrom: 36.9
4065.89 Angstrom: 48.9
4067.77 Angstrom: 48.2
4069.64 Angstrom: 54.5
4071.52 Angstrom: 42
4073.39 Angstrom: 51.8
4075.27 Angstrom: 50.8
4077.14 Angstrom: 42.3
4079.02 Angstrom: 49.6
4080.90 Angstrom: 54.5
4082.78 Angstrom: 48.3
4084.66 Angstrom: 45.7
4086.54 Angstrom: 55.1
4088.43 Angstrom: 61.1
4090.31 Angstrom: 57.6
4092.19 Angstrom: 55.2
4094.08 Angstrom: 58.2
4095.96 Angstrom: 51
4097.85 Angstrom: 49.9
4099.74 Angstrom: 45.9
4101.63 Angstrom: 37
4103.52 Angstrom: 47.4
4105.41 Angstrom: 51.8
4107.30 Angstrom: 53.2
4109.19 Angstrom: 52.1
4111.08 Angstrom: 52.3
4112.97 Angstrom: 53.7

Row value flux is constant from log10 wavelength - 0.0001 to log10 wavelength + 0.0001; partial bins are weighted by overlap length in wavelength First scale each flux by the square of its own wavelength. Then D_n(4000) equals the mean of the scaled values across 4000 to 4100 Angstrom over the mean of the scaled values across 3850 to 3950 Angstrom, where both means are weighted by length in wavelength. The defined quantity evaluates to 1.73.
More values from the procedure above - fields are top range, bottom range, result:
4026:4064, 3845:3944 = 1.68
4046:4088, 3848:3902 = 1.59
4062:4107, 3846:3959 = 1.69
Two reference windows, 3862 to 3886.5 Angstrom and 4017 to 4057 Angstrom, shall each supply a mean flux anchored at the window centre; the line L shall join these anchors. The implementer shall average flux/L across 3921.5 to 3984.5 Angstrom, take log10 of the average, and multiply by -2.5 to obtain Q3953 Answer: 0.48 mag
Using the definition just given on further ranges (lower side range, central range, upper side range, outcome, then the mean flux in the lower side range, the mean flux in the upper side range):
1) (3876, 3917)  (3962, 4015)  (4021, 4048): 0.15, 35.2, 49.5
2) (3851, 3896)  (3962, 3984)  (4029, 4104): 0.46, 33.1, 49.3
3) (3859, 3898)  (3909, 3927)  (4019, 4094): 0.05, 33.7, 50.1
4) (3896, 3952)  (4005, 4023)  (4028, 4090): -0.17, 30.1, 49.3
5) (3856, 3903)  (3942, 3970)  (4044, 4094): 0.37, 33.6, 49.6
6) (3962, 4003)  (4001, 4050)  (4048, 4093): -0.16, 36.5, 50.2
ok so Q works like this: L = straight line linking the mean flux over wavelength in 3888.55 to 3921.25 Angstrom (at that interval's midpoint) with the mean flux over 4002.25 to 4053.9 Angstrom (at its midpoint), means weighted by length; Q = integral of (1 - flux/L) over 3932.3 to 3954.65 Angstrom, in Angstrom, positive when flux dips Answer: 8.3 Angstrom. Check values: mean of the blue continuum 37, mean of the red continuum 50.2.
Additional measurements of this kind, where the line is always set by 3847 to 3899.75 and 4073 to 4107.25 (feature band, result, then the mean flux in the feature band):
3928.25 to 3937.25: 6.43 Angstrom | 11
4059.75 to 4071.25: 0.30 Angstrom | 47.6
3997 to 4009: -1.38 Angstrom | 49.1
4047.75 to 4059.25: -0.61 Angstrom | 50.5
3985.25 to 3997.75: -0.95 Angstrom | 46.5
